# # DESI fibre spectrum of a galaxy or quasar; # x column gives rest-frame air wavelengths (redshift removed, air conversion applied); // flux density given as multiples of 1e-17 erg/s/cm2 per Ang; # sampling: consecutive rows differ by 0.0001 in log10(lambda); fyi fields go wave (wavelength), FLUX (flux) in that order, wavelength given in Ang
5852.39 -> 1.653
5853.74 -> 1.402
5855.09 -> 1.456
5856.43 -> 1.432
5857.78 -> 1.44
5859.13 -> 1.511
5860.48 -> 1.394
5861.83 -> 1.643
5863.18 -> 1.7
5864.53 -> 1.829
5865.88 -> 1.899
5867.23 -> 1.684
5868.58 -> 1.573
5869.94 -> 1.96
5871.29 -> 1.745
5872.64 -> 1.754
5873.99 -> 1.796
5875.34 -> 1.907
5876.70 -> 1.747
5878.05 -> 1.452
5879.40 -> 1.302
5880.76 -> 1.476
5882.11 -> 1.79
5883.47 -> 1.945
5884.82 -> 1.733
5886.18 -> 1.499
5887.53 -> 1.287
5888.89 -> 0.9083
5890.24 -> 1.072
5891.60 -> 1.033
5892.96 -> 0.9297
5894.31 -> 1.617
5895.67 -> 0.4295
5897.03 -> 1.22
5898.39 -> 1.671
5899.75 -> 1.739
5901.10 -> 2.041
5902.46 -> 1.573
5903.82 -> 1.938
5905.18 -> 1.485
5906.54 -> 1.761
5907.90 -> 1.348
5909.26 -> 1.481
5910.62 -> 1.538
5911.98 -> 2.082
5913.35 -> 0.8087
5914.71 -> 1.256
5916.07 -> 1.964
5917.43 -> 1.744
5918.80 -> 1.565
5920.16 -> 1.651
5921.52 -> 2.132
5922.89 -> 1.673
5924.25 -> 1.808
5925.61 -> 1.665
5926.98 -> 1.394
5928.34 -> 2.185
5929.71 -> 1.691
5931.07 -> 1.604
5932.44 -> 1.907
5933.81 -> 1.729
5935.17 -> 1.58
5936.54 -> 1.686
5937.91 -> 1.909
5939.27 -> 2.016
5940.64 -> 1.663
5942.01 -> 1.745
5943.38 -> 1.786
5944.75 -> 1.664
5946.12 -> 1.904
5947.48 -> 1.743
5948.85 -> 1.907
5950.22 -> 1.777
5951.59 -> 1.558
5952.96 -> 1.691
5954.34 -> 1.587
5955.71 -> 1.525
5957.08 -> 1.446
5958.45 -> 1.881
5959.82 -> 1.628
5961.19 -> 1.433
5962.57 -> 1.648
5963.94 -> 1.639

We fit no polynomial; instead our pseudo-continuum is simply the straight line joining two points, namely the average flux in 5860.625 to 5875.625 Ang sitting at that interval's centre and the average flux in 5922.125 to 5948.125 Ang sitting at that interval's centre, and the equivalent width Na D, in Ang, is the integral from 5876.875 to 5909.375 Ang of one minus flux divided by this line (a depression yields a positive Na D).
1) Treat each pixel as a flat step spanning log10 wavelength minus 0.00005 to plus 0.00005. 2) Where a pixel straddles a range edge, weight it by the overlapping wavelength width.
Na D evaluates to 5.6 Ang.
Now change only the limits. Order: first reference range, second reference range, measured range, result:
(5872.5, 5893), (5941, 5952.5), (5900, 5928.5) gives -0.8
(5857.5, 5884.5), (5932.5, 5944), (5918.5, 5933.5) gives 0.0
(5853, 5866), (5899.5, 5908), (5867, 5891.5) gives 0.8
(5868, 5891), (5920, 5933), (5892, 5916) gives 3.0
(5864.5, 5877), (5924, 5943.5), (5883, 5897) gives 4.3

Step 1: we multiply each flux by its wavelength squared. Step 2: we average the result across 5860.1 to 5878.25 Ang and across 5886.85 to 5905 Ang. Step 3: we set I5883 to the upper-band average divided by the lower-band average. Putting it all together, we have 0.8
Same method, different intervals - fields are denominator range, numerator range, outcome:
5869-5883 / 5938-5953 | 1.08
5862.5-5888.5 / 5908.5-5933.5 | 1.01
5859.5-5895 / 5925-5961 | 1.13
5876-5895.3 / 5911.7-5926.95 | 1.19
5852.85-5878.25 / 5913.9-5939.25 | 1.07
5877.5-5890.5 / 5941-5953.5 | 1.23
